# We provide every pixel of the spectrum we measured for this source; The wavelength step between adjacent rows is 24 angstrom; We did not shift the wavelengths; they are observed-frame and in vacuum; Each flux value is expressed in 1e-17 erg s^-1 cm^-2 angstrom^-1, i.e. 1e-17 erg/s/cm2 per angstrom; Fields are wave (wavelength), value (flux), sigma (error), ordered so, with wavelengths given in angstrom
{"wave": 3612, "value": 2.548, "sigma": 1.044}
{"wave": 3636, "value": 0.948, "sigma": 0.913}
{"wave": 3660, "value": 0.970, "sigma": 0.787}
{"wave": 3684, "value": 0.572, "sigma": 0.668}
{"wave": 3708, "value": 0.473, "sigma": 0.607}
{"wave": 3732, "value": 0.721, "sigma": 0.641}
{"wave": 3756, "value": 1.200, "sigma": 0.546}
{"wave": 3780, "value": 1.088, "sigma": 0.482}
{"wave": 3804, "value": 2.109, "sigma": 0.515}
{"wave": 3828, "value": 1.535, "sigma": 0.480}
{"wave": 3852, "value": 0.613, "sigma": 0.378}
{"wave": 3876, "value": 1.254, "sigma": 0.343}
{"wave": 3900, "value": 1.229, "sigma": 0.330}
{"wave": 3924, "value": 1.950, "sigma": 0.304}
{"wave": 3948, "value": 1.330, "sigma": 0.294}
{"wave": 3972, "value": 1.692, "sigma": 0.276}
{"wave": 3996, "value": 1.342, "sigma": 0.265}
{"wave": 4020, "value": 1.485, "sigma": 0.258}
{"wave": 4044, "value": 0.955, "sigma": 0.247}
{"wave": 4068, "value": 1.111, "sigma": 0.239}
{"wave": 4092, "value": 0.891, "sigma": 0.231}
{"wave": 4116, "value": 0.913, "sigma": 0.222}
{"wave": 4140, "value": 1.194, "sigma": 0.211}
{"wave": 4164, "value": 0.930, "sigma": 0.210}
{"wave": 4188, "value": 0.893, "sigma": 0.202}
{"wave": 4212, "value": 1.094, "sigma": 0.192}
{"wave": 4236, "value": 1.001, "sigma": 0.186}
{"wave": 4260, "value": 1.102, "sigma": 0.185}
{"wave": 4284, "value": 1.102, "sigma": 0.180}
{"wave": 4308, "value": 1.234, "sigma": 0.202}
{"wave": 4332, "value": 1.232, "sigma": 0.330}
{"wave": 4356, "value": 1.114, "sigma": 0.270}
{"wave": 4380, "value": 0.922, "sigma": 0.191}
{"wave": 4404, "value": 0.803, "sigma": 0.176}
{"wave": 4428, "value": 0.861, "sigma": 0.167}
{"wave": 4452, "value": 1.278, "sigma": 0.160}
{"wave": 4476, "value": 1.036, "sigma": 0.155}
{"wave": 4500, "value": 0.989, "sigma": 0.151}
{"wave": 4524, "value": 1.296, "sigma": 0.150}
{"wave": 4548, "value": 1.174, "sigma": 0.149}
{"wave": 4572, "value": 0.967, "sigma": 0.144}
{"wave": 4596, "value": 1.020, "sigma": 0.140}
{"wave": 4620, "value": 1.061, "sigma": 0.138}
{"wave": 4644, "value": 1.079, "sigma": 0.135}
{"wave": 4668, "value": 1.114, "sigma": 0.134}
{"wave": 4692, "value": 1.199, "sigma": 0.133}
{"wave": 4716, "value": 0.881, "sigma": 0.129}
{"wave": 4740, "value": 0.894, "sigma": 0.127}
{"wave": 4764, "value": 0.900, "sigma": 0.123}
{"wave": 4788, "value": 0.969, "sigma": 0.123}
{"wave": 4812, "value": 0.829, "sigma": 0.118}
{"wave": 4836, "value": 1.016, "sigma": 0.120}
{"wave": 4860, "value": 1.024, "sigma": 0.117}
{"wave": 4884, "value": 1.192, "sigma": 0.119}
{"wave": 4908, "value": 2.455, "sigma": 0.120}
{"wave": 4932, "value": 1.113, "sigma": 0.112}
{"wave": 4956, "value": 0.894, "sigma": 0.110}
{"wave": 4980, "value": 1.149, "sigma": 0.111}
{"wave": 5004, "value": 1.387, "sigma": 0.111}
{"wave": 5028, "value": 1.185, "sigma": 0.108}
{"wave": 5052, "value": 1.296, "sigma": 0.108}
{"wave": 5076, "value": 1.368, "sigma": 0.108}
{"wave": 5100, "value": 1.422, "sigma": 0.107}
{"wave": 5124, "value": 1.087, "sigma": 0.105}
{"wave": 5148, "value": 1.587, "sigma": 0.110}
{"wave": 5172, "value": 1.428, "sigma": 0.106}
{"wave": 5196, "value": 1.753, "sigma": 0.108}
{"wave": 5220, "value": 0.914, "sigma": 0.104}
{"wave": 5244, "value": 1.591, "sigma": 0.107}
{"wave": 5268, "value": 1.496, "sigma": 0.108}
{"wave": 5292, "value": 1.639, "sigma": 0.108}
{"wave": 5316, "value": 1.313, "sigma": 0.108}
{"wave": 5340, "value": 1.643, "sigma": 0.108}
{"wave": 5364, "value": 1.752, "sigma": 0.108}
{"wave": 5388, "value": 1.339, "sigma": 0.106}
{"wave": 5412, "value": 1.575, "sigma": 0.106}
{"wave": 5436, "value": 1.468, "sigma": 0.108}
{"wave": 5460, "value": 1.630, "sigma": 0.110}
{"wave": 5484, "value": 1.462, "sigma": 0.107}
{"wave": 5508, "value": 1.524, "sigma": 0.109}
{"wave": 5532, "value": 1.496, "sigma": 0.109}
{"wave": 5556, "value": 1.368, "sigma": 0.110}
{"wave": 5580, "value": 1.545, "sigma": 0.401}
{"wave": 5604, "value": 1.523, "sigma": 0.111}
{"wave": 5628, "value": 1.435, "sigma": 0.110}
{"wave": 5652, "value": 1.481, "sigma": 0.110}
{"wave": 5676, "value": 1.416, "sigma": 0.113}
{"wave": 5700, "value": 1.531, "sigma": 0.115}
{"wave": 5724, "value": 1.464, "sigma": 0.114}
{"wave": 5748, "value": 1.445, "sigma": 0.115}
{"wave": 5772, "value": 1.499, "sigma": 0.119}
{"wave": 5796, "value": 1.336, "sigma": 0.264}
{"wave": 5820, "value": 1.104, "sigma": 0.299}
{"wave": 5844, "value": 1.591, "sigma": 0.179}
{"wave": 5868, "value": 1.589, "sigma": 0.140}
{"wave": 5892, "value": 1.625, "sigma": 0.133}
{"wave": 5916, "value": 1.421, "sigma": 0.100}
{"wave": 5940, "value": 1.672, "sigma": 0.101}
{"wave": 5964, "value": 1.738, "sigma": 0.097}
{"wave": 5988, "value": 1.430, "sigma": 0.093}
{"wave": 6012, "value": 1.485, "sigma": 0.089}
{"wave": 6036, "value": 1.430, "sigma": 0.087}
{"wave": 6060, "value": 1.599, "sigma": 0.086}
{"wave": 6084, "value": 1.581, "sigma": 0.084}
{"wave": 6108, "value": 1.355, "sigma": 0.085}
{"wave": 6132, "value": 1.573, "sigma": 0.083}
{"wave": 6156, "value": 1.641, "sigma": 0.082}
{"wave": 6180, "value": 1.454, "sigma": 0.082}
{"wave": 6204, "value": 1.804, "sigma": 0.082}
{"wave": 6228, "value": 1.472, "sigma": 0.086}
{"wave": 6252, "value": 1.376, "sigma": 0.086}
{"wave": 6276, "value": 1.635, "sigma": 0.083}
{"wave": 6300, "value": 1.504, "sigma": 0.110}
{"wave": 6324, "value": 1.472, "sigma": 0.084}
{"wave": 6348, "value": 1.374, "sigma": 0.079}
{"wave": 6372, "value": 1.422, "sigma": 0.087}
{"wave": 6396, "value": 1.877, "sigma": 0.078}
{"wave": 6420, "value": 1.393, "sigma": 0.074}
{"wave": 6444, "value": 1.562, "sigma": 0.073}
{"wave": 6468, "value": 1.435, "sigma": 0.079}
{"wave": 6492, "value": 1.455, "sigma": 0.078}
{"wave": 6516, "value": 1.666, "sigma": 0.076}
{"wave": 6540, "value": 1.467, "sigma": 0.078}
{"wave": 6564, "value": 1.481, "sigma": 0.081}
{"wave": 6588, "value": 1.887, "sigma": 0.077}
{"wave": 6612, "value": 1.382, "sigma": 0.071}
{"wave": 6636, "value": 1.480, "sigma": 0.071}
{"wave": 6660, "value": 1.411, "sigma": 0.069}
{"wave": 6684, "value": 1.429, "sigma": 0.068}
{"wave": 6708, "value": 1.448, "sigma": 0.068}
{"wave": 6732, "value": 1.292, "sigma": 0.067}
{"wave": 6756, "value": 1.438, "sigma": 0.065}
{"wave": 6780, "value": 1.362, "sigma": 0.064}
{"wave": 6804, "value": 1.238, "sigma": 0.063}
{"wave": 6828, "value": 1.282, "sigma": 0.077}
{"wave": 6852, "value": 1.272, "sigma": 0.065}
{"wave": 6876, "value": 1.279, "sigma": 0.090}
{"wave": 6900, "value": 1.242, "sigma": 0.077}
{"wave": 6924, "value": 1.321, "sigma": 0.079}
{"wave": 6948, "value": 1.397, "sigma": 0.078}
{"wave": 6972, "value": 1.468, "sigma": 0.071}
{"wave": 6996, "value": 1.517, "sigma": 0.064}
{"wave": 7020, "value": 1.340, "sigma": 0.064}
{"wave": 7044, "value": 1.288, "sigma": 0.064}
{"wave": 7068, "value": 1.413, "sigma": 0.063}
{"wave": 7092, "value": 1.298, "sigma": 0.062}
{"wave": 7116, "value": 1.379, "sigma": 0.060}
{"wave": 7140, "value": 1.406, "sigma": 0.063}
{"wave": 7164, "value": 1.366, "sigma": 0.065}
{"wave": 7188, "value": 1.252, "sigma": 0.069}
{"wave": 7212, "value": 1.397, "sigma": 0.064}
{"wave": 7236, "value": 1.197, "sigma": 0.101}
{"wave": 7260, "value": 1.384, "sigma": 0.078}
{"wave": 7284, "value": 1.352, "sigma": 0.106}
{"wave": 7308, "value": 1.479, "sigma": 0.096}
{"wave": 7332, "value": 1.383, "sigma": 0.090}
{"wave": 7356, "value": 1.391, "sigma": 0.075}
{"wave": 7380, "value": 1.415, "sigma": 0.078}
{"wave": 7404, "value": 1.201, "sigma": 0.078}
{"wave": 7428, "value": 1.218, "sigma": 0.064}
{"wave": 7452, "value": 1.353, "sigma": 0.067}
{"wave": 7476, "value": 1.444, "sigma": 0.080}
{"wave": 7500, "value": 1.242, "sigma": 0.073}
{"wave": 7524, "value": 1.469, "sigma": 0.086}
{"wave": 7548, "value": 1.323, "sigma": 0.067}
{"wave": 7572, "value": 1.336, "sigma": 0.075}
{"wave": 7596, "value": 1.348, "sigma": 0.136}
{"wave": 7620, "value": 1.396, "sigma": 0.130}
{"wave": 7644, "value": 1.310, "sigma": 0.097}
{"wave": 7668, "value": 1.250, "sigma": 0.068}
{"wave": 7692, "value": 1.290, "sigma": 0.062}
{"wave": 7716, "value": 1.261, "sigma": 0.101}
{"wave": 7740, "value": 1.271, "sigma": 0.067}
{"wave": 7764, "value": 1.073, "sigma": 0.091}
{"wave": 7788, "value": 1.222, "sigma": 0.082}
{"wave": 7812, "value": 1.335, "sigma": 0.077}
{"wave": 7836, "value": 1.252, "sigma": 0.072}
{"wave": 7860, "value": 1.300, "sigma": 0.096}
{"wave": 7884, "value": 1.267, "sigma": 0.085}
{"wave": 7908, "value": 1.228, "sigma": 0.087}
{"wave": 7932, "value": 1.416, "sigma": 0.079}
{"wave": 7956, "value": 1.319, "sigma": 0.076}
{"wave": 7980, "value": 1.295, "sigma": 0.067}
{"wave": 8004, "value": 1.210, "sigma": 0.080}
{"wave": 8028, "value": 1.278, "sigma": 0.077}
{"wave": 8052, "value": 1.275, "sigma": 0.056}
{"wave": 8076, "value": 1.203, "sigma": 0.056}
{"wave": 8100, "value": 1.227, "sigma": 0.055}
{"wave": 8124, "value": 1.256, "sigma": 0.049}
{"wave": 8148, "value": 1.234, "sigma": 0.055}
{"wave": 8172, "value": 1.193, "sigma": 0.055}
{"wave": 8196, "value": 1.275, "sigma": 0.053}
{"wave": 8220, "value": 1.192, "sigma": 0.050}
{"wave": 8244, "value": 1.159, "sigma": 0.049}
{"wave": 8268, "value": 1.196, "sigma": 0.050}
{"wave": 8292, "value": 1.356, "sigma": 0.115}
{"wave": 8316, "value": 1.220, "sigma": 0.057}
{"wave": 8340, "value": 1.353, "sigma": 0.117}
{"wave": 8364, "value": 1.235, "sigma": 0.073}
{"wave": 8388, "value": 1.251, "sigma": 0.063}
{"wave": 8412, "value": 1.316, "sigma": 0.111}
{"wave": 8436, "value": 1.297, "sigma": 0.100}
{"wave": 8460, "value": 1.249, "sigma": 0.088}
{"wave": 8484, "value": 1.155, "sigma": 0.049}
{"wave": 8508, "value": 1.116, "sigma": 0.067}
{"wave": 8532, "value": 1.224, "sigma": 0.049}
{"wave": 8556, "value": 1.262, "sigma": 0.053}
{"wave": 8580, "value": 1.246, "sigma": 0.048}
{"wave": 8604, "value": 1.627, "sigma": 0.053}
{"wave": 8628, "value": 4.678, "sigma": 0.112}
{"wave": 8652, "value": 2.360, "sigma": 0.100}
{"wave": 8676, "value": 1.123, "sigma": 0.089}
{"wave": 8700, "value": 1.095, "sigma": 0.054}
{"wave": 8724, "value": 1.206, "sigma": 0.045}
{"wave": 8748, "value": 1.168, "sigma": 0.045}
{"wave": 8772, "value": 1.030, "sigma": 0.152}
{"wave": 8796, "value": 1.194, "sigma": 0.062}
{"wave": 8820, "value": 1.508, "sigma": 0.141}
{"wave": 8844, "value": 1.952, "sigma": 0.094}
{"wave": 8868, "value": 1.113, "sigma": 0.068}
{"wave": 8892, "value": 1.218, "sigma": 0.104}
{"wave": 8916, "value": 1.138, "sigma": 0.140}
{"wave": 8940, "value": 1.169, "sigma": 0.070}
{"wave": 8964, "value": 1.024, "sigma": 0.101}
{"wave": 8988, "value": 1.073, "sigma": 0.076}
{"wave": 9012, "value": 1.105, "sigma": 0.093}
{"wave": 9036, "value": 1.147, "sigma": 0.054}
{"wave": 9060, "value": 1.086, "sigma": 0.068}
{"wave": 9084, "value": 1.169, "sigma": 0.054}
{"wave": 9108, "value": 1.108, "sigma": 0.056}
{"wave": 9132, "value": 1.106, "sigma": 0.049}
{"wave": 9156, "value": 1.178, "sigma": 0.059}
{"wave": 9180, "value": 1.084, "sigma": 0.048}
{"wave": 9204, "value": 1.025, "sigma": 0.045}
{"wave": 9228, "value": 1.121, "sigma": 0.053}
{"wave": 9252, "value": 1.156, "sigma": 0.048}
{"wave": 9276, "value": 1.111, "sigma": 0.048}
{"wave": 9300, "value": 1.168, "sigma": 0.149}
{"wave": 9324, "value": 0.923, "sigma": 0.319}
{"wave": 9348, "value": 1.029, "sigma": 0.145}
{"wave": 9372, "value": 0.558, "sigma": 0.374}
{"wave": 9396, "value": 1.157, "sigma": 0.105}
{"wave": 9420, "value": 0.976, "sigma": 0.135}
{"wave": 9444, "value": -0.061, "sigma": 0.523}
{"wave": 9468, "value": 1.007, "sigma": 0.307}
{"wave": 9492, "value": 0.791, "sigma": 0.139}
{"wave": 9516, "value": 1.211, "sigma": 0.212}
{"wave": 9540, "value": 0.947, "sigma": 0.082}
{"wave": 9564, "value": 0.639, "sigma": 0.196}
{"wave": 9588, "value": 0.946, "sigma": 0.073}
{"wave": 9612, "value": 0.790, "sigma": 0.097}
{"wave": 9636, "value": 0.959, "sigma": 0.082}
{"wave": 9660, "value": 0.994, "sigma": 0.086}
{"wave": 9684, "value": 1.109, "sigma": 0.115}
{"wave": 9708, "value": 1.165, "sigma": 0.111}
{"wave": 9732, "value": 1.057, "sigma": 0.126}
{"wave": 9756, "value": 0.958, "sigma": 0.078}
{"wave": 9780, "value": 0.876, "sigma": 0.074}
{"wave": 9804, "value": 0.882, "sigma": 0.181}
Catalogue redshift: 0.31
